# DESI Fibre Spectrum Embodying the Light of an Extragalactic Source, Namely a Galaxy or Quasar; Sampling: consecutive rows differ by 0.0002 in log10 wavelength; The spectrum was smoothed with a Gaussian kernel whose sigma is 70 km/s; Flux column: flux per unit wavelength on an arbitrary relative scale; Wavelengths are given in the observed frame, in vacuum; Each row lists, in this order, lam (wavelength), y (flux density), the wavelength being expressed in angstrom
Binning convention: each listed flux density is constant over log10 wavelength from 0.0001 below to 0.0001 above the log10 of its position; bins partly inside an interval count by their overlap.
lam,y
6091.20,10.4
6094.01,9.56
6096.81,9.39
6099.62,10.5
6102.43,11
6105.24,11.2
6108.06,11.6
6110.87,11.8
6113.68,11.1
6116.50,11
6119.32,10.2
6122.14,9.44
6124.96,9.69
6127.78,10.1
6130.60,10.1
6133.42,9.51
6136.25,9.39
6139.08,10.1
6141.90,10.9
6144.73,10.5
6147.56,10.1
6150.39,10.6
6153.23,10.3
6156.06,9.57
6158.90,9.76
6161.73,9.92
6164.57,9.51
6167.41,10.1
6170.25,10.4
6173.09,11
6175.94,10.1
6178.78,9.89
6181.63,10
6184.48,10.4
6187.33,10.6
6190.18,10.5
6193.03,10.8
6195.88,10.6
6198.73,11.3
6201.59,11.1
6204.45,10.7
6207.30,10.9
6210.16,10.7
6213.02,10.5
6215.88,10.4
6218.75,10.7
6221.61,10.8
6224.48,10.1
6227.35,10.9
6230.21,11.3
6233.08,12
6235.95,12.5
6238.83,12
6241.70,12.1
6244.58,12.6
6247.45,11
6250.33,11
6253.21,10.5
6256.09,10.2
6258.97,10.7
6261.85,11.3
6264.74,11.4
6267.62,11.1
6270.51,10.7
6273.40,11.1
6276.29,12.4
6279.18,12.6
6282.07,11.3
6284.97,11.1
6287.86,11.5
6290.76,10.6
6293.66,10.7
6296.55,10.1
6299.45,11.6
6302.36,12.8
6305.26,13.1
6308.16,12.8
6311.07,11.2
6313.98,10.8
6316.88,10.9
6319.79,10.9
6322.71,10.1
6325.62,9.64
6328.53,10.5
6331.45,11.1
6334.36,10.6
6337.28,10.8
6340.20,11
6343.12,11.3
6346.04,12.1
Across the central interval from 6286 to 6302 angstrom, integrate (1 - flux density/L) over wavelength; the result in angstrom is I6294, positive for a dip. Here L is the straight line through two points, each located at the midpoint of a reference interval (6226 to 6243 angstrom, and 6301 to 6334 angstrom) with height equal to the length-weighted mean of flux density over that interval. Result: 0.5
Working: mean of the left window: 11.8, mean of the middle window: 11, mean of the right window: 11.2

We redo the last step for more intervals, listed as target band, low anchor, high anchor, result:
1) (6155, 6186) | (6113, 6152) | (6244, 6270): 1.10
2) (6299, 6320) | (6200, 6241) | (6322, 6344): -2.15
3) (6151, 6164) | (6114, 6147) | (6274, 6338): 0.48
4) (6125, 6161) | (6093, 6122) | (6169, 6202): 1.91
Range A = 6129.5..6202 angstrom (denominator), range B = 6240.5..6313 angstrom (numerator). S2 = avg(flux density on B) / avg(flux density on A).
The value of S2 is 1.11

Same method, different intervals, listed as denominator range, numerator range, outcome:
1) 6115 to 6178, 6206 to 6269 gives 1.10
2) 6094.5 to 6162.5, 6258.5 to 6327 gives 1.09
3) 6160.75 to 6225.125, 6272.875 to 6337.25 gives 1.07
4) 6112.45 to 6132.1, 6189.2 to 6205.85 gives 1.06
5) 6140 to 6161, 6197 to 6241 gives 1.08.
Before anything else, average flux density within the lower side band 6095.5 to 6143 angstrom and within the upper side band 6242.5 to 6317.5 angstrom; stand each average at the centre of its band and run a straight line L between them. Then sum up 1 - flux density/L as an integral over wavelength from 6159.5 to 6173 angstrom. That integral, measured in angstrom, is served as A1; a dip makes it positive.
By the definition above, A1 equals 0.8 angstrom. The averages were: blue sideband 10.4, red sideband 11.4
